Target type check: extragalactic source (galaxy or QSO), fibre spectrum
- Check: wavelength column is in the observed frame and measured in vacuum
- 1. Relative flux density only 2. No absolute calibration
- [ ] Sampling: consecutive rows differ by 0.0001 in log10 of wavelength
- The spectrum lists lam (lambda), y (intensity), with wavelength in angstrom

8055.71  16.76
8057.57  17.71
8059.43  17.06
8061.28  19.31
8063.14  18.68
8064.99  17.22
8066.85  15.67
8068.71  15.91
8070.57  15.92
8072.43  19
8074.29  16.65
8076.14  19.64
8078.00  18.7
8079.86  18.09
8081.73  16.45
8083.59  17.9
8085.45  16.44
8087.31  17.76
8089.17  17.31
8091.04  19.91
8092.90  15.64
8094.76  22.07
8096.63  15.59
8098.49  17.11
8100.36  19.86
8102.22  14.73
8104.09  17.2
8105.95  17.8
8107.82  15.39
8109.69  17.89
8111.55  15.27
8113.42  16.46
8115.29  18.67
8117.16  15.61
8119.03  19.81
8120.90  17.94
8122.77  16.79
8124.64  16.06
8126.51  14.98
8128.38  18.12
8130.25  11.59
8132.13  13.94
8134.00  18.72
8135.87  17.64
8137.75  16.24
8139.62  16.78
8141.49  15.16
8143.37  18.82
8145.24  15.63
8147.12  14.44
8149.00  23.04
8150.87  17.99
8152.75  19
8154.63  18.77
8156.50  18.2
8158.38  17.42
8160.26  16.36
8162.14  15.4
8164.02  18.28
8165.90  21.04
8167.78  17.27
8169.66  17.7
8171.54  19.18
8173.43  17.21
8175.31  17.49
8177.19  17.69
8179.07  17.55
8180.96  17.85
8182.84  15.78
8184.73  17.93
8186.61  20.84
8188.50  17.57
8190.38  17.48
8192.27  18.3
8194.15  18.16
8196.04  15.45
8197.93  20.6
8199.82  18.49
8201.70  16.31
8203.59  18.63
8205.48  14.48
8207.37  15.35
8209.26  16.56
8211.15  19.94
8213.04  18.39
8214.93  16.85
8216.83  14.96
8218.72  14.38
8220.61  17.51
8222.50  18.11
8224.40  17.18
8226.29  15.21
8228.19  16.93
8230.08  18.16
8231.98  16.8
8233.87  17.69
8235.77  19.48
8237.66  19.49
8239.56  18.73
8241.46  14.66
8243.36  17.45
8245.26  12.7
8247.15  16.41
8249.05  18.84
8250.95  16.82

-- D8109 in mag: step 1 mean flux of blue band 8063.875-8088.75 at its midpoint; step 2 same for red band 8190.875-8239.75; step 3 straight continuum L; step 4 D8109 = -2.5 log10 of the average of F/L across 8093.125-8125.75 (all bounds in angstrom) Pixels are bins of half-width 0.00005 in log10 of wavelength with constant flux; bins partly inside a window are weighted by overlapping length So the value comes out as 0.01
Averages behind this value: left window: 17.3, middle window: 17.3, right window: 17.4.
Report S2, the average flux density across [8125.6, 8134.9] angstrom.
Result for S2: 15.5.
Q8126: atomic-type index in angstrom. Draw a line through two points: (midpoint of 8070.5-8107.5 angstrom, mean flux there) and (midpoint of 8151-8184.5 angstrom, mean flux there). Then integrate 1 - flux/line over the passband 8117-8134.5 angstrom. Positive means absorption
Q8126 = 1.38 angstrom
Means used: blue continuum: 17.7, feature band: 16.3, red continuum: 17.8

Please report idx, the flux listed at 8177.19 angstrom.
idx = 17.69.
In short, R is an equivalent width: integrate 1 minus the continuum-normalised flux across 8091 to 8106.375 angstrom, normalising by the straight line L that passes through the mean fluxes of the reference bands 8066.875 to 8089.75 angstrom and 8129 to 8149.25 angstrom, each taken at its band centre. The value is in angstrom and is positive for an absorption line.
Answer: -0.5 angstrom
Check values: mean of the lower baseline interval 17.4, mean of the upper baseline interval 16.3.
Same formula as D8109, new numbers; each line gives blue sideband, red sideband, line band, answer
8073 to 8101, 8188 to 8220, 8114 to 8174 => 0.016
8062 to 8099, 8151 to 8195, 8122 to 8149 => 0.095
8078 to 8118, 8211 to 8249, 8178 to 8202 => -0.049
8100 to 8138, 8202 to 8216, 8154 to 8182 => -0.057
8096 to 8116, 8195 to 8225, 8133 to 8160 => -0.043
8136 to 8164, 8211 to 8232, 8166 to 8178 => -0.044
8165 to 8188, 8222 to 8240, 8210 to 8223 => 0.044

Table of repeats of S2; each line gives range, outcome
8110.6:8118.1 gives 16.5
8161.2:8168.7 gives 18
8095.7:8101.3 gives 17.5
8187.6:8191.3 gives 17.6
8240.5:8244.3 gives 16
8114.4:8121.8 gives 18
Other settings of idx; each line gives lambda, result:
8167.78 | 17.27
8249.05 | 18.84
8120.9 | 17.94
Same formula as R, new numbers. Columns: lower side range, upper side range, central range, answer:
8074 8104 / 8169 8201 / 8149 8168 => -0.4 angstrom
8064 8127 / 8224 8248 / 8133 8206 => -2.5 angstrom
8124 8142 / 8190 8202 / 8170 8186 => -0.3 angstrom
